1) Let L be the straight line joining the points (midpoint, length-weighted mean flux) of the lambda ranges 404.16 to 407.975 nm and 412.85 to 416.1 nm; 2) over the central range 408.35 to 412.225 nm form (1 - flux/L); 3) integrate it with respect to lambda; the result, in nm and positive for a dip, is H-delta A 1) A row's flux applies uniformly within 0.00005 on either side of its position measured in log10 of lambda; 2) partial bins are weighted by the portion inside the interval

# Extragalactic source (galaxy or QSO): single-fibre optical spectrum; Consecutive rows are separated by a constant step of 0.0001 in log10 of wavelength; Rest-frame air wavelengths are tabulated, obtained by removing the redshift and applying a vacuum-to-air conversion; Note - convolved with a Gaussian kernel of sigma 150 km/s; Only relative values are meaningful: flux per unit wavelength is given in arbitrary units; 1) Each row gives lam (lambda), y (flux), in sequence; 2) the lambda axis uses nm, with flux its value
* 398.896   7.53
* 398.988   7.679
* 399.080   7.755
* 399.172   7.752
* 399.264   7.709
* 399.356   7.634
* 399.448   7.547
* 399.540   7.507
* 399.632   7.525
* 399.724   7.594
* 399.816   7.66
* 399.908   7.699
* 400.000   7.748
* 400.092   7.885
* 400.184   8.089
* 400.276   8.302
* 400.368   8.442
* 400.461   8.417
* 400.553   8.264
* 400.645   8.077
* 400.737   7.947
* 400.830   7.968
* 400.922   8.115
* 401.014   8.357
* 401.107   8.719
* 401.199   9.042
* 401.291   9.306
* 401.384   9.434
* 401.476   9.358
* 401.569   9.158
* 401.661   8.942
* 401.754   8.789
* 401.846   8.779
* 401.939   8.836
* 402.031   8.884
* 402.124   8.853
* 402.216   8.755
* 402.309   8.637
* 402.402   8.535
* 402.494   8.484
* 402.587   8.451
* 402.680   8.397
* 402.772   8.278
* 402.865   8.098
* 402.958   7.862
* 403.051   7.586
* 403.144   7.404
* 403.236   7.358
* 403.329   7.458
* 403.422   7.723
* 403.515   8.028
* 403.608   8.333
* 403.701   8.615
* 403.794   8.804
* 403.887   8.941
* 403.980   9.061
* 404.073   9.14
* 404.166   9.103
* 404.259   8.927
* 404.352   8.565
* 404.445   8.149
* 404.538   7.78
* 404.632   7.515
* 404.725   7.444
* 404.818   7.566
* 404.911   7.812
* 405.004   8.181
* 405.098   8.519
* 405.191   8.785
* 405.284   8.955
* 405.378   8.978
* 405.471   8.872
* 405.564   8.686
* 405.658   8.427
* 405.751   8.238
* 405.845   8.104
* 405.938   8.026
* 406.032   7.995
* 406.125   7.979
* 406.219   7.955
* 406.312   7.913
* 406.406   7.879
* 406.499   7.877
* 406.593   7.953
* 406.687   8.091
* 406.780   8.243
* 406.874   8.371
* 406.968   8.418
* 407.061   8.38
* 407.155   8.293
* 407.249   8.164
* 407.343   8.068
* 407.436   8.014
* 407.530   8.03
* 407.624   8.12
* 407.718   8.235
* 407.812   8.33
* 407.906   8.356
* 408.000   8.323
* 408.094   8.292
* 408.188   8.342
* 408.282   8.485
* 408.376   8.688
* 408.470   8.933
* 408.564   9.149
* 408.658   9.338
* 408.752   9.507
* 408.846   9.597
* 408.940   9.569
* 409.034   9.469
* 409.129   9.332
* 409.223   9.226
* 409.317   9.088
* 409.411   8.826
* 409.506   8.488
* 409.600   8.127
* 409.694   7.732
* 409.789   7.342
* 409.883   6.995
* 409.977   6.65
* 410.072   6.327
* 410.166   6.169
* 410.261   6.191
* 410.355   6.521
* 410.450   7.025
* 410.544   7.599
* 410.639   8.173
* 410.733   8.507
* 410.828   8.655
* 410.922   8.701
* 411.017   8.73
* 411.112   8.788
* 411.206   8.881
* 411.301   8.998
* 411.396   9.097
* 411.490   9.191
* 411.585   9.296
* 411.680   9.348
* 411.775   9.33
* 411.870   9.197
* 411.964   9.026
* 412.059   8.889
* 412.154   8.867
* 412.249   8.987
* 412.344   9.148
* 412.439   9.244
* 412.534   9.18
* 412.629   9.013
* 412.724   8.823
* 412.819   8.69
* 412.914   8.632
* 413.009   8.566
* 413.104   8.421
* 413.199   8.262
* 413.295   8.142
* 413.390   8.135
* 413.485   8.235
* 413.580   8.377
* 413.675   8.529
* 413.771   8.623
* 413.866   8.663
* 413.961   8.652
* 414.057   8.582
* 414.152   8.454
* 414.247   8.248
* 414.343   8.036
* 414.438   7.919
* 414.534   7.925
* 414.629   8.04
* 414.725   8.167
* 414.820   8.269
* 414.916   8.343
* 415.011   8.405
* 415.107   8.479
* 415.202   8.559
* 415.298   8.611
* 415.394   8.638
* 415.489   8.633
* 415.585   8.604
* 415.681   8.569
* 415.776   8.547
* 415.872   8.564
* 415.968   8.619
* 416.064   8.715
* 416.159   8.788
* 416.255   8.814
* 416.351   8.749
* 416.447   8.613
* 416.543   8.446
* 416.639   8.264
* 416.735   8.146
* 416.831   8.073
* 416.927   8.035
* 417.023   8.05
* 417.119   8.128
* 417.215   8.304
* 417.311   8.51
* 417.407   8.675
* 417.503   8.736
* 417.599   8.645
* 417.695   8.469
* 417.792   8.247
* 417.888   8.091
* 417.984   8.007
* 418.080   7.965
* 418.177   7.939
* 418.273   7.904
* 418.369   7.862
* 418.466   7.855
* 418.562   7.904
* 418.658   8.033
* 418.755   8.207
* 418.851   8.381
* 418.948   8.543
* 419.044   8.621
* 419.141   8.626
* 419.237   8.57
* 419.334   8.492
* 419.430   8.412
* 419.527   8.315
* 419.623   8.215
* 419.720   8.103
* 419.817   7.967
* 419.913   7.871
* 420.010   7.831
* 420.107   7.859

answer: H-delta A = -0.08 nm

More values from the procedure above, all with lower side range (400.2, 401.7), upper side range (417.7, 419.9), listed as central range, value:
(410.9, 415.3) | -0.17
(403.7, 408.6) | 0.09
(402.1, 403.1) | 0.03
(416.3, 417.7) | -0.03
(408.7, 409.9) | -0.05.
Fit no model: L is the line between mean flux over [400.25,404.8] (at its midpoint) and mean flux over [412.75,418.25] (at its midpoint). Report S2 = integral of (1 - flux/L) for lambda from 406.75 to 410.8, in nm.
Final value 0.10 nm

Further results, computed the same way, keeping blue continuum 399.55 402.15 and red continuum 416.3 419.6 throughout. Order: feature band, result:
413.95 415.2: 0.007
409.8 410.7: 0.157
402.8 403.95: 0.050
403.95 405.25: 0.011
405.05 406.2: -0.009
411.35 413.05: -0.142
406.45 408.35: 0.033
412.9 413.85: -0.008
